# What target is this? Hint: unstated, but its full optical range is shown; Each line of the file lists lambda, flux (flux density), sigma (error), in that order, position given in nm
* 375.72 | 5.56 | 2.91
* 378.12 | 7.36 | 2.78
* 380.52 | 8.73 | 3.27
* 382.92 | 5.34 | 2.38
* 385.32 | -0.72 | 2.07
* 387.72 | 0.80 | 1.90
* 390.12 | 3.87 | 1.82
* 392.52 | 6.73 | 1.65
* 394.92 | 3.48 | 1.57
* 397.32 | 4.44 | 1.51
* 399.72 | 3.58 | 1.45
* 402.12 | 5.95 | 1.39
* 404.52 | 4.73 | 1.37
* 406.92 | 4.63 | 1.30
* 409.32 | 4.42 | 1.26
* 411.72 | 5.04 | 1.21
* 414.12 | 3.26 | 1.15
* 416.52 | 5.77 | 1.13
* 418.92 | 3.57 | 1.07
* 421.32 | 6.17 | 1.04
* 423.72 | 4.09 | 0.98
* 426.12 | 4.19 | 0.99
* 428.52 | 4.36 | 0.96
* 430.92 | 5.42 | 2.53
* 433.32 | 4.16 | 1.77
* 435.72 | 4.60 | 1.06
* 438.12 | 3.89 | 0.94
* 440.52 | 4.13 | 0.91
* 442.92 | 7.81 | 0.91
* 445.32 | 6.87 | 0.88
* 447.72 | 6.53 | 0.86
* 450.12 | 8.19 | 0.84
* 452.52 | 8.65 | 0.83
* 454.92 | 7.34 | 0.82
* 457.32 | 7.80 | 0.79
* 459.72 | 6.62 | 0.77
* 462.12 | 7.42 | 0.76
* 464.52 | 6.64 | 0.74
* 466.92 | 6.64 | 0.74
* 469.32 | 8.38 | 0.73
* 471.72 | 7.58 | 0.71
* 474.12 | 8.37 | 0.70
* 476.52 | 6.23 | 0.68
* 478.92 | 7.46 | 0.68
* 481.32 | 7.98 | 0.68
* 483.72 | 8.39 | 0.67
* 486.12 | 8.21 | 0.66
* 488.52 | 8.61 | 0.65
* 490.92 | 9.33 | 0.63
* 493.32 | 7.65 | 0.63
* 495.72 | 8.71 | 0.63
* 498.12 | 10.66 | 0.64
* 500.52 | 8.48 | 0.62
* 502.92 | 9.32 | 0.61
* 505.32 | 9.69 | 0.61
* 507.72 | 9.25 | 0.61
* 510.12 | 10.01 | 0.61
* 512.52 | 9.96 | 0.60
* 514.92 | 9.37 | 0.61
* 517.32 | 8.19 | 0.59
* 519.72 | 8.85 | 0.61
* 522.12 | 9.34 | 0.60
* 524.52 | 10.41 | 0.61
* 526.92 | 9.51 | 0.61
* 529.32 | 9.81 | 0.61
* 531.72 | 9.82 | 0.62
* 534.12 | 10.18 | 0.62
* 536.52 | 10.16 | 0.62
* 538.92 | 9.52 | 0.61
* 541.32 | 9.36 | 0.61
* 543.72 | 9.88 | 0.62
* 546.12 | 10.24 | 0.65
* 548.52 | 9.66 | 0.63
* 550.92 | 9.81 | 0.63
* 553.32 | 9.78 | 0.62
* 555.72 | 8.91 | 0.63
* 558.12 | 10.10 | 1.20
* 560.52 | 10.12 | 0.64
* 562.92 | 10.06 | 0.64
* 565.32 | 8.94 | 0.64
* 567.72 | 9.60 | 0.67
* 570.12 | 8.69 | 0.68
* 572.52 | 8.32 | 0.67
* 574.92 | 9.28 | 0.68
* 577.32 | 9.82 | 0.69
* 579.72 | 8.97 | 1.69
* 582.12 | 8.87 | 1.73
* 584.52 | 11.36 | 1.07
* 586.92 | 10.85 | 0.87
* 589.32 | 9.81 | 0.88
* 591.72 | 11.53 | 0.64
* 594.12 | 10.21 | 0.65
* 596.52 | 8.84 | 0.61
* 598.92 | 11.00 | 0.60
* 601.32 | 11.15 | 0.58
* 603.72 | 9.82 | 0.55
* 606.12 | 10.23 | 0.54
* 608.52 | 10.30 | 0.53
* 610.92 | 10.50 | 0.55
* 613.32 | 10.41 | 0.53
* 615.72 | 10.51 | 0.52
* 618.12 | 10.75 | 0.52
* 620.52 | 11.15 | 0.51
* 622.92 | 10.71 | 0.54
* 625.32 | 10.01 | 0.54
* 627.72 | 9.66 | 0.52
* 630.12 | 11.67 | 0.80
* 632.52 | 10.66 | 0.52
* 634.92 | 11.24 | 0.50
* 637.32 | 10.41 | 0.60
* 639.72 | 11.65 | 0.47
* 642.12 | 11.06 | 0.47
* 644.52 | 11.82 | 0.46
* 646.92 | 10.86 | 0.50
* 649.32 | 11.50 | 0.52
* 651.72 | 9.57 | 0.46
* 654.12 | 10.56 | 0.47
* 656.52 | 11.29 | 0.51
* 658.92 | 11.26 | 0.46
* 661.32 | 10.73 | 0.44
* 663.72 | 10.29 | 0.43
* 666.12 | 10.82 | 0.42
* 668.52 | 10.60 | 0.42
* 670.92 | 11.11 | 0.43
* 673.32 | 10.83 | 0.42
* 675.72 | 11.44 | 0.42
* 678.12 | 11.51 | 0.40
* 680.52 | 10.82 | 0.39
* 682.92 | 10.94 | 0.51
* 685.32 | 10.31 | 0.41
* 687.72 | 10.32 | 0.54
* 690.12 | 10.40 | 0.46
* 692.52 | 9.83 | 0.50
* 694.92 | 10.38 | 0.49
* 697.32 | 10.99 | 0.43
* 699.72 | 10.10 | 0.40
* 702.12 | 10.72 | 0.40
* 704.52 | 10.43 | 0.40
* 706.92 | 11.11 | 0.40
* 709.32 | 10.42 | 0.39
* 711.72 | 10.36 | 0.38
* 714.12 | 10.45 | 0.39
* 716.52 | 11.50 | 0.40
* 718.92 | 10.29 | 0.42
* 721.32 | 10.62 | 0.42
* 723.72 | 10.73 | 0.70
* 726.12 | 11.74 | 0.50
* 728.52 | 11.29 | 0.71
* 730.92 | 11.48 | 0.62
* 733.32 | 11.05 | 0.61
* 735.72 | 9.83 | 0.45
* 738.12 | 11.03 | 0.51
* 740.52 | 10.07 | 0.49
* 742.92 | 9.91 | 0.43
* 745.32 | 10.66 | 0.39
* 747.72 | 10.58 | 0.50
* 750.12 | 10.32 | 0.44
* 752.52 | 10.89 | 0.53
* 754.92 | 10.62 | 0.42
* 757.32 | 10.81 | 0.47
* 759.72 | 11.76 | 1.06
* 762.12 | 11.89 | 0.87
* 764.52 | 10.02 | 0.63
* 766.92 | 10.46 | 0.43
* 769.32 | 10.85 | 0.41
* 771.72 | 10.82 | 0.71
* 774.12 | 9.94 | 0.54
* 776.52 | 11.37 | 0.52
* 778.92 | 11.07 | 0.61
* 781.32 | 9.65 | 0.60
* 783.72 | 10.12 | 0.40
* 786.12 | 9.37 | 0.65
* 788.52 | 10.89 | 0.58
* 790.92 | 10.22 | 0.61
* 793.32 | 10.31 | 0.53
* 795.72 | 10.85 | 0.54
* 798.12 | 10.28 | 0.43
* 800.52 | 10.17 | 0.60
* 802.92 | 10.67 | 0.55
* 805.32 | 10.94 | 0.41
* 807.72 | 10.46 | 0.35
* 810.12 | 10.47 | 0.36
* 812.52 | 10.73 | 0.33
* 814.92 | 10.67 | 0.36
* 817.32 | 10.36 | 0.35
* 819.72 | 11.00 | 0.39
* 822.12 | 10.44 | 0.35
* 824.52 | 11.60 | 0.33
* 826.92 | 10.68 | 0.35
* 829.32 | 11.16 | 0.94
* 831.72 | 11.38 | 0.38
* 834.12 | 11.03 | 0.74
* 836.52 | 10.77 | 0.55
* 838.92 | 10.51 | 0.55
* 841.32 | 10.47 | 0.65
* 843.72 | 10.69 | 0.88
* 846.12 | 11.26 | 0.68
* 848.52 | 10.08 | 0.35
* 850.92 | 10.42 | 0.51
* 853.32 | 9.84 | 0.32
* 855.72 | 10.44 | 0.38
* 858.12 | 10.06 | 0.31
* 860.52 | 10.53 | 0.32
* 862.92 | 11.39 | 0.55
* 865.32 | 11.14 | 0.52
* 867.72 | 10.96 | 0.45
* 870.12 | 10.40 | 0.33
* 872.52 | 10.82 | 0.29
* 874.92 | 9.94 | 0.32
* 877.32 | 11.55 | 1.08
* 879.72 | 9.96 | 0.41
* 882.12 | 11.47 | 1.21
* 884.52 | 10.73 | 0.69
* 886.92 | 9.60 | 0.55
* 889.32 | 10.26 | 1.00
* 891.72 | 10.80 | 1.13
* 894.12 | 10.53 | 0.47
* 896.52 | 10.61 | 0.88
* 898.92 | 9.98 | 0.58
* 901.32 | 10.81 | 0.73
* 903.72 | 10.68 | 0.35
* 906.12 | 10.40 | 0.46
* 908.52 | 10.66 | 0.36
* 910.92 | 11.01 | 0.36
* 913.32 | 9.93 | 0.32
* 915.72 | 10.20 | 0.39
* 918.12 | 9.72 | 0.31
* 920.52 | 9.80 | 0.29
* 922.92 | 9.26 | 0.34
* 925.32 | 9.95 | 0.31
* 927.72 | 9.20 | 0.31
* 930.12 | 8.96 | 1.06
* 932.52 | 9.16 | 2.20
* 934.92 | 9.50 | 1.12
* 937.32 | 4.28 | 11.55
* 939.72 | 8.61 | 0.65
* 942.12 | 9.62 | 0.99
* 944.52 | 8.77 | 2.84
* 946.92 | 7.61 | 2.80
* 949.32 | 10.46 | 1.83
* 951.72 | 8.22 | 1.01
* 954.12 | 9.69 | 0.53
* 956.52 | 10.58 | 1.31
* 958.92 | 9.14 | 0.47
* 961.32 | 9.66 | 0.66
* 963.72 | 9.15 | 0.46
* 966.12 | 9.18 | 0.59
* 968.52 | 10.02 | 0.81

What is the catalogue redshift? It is 0.106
